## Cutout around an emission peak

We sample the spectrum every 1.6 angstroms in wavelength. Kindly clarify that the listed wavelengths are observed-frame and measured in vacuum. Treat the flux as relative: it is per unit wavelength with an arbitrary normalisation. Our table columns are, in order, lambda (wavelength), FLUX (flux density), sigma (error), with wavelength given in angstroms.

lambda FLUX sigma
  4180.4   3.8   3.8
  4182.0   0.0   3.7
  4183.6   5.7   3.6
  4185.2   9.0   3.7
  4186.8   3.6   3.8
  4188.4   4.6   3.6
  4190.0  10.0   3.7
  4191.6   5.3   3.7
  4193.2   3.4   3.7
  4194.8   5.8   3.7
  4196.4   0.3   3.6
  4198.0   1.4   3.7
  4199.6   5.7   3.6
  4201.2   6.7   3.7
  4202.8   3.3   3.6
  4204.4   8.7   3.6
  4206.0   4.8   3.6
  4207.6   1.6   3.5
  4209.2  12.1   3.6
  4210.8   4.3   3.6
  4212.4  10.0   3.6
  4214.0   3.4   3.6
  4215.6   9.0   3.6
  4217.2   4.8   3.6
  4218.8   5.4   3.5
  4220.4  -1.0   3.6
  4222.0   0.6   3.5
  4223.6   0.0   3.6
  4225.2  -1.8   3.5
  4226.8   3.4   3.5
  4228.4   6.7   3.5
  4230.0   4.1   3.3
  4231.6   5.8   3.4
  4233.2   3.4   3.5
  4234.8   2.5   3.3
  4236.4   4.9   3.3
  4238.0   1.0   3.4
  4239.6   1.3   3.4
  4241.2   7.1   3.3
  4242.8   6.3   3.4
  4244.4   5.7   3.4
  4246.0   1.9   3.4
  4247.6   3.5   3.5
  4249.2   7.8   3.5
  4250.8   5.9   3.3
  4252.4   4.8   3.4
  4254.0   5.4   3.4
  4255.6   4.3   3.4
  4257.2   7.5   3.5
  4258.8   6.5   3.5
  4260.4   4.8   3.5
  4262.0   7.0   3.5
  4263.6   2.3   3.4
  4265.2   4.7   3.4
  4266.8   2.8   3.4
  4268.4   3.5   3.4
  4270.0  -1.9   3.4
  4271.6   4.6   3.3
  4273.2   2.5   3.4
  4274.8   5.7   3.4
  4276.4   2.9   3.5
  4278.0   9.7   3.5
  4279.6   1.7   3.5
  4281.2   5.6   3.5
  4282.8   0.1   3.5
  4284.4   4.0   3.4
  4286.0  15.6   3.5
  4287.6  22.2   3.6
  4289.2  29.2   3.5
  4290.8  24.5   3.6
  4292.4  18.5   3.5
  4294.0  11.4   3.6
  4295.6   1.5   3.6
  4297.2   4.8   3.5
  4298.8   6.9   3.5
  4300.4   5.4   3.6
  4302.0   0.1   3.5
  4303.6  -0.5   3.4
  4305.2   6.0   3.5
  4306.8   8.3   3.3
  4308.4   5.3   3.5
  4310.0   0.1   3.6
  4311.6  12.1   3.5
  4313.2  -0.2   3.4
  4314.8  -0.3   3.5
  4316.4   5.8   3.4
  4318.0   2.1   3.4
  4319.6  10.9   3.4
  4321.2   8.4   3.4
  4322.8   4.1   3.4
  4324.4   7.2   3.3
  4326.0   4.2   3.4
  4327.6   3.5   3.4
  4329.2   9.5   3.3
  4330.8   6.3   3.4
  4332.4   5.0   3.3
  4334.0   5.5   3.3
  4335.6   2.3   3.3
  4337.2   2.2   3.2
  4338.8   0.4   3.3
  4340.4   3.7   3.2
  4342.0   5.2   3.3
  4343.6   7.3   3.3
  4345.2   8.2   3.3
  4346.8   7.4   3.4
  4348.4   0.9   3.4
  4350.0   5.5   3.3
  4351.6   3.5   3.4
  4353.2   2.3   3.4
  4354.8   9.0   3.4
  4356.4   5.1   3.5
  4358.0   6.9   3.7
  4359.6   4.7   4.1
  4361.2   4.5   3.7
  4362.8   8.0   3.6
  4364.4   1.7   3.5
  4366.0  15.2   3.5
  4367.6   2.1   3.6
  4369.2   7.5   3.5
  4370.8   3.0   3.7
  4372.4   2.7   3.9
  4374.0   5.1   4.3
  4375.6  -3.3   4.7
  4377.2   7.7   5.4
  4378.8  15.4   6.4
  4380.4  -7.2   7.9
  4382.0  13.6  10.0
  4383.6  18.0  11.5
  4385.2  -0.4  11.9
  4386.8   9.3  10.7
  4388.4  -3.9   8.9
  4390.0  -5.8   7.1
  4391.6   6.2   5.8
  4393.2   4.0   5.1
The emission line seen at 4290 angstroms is [O II] 3727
